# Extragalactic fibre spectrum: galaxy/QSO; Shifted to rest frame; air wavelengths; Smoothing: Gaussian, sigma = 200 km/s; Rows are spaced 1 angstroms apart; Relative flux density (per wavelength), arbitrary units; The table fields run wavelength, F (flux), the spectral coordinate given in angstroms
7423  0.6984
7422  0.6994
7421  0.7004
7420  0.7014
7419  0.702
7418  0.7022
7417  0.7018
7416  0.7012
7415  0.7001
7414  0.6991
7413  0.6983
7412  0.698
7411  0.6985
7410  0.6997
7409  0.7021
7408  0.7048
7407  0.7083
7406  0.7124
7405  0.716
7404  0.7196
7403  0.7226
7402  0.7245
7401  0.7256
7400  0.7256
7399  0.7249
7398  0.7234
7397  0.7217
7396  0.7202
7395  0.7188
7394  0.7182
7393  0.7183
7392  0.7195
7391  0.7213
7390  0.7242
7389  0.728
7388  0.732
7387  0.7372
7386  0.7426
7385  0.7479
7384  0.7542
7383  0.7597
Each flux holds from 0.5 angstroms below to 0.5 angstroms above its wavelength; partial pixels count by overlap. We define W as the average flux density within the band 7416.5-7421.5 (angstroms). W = 0.702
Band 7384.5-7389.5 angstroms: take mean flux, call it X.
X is 0.738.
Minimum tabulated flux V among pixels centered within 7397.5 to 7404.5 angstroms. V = 0.7196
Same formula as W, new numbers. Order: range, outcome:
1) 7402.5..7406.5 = 0.718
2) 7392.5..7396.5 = 0.719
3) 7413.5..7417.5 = 0.701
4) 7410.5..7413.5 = 0.698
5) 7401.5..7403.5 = 0.724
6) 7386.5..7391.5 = 0.729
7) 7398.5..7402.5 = 0.725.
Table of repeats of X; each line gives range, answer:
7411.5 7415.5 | 0.699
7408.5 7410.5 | 0.701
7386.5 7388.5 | 0.735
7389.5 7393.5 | 0.721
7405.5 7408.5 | 0.709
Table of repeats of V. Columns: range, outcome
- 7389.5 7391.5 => 0.7213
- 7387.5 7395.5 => 0.7182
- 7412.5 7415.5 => 0.6983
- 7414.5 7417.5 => 0.7001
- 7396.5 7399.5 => 0.7217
